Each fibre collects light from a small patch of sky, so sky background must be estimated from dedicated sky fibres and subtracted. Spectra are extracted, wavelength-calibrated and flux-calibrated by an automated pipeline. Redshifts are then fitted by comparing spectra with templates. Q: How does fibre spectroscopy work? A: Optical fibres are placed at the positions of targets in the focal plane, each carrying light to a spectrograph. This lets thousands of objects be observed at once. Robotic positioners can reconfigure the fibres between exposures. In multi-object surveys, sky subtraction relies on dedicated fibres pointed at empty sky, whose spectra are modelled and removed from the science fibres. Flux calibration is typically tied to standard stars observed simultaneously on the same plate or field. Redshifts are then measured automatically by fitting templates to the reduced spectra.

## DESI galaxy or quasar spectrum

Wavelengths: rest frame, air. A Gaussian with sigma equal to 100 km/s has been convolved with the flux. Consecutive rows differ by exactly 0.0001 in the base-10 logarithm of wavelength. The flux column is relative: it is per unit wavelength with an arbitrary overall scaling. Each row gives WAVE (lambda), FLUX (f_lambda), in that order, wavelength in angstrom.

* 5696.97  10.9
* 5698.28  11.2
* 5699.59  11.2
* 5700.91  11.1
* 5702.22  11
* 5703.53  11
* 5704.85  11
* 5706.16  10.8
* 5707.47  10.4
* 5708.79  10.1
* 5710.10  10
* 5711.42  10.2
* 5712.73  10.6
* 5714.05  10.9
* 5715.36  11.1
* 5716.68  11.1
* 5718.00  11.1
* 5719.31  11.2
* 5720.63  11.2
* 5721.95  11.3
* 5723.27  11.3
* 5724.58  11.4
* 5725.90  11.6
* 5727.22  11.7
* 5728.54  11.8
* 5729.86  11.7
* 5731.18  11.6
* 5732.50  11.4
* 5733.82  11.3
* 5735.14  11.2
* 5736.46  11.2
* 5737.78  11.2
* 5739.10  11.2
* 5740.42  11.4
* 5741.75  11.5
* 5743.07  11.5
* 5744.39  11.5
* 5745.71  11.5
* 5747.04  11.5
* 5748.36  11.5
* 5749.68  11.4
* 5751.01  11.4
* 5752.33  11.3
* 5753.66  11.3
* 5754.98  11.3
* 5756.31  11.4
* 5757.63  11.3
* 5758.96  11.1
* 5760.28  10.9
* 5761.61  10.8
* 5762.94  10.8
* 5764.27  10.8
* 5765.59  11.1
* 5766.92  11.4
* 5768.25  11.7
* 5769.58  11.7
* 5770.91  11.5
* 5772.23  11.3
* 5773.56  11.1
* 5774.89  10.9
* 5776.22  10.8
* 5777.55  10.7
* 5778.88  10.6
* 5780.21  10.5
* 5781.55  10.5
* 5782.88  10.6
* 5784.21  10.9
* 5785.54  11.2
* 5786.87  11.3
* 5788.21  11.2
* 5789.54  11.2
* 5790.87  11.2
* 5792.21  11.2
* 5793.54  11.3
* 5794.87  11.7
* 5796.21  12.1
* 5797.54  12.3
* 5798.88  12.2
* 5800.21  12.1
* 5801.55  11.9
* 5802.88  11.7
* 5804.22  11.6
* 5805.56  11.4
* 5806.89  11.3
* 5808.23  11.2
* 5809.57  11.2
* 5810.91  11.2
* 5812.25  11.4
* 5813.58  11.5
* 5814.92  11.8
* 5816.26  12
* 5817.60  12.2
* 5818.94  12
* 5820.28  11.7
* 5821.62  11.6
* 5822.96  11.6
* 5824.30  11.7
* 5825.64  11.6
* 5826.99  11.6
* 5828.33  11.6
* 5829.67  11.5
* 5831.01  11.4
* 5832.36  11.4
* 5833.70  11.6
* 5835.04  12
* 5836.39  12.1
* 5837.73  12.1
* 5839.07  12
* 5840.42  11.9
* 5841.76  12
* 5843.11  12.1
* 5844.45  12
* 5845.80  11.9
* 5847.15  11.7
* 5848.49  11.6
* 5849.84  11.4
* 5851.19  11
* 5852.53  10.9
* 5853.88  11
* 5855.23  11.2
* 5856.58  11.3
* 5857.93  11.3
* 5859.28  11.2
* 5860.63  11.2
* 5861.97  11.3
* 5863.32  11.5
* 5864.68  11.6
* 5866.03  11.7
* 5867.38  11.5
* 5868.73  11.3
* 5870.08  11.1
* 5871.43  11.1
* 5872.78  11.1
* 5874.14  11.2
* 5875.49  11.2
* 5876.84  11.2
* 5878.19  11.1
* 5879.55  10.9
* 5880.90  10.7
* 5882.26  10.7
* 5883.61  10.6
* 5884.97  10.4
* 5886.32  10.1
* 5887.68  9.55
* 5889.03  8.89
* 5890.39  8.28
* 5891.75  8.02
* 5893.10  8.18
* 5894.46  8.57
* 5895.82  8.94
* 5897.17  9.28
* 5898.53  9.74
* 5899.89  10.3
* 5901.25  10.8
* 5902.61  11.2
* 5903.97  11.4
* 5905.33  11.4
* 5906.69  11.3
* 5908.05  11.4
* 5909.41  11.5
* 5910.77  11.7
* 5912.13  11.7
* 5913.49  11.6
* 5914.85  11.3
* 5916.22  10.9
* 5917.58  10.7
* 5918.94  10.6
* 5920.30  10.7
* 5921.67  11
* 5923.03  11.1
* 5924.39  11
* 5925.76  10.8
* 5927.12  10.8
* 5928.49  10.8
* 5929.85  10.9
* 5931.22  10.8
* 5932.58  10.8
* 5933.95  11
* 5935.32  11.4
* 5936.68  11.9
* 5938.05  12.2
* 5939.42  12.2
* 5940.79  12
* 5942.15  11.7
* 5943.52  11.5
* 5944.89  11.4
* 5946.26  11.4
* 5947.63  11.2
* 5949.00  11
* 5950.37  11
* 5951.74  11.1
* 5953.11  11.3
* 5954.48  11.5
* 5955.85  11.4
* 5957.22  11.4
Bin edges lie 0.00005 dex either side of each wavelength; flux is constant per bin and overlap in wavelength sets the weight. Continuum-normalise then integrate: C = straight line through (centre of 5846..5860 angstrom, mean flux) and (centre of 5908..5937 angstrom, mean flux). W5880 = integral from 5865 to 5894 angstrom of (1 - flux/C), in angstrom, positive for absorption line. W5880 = 2.0 angstrom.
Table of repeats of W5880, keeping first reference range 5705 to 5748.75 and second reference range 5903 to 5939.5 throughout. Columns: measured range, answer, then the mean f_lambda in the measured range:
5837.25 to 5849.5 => -0.78 angstrom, 11.9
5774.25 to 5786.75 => 0.47 angstrom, 10.8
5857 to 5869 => -0.22 angstrom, 11.4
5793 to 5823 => -1.37 angstrom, 11.7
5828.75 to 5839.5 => -0.54 angstrom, 11.8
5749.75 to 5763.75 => 0.02 angstrom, 11.2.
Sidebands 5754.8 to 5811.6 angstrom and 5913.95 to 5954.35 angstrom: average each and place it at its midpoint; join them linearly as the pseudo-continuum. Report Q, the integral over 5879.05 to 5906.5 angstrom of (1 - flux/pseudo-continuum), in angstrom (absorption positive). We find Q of 3.2 angstrom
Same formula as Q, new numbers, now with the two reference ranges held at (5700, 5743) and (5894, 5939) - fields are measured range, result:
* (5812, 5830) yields -1.1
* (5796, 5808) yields -0.8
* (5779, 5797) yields -0.1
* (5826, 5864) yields -2.0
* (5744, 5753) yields -0.3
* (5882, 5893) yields 1.5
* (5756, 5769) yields -0.1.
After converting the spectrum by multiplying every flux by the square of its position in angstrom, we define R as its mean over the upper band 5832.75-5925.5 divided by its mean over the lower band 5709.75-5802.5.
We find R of 1.01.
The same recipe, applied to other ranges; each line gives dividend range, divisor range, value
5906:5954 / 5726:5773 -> 1.05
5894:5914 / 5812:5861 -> 0.95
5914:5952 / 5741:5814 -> 1.04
